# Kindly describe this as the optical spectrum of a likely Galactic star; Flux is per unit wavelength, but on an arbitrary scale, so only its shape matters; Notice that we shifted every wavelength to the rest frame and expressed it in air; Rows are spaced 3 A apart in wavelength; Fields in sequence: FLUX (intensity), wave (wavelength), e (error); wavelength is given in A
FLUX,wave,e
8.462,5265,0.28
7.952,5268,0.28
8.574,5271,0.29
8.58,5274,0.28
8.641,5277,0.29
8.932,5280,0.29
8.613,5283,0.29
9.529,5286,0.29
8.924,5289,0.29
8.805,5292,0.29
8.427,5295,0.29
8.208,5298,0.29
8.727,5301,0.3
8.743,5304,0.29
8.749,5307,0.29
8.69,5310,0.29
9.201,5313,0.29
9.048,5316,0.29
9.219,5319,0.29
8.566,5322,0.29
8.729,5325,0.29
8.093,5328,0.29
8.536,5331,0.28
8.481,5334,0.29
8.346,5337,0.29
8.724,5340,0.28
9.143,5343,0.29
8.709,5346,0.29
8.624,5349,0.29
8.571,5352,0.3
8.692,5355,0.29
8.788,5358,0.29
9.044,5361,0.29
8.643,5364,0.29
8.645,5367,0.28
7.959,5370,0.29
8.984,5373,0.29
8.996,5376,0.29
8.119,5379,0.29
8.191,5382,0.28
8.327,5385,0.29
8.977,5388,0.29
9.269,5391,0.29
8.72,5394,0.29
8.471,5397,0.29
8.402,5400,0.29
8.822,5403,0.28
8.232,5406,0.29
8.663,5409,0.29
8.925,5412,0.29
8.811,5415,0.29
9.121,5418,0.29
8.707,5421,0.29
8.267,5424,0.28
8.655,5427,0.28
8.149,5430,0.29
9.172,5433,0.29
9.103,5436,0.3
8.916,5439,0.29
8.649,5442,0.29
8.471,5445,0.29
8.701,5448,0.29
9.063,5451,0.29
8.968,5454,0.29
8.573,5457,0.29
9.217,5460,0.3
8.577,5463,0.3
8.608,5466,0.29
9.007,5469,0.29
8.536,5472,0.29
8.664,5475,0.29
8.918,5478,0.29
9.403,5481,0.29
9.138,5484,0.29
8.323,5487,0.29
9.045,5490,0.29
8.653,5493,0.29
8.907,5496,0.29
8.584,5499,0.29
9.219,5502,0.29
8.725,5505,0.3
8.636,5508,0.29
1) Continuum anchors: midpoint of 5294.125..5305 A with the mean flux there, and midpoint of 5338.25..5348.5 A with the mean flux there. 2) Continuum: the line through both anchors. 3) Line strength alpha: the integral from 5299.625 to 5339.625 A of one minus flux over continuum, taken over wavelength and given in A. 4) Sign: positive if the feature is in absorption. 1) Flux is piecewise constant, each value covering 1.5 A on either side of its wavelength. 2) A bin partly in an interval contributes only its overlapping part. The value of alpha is -0.21 A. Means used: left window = 8.52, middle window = 8.7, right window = 8.82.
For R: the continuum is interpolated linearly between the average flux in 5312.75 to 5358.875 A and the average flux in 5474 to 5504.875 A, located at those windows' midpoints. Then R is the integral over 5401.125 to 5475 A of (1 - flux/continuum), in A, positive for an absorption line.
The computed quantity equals 0.7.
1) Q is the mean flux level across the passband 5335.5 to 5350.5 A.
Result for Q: 8.71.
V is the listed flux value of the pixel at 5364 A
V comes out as 8.643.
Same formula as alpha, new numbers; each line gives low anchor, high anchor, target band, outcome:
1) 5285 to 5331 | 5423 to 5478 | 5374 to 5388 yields 0.4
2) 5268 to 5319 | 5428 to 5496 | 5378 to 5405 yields 0.6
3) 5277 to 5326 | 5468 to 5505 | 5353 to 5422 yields 1.3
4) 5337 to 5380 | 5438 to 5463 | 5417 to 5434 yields 0.2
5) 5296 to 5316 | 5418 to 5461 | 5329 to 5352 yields 0.3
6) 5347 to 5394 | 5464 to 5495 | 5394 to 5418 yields 0.2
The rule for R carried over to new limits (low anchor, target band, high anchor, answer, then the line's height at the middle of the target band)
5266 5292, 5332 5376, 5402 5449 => 0.2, 8.71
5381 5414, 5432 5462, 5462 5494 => -0.4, 8.75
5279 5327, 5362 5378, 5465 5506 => 0.3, 8.82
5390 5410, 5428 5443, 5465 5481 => -0.1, 8.72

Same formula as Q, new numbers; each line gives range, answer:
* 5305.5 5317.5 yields 8.92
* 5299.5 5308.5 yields 8.74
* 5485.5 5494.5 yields 8.67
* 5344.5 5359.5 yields 8.68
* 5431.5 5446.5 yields 8.86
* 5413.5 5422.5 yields 8.88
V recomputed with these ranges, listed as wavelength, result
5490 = 9.045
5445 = 8.471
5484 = 9.138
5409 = 8.663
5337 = 8.346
